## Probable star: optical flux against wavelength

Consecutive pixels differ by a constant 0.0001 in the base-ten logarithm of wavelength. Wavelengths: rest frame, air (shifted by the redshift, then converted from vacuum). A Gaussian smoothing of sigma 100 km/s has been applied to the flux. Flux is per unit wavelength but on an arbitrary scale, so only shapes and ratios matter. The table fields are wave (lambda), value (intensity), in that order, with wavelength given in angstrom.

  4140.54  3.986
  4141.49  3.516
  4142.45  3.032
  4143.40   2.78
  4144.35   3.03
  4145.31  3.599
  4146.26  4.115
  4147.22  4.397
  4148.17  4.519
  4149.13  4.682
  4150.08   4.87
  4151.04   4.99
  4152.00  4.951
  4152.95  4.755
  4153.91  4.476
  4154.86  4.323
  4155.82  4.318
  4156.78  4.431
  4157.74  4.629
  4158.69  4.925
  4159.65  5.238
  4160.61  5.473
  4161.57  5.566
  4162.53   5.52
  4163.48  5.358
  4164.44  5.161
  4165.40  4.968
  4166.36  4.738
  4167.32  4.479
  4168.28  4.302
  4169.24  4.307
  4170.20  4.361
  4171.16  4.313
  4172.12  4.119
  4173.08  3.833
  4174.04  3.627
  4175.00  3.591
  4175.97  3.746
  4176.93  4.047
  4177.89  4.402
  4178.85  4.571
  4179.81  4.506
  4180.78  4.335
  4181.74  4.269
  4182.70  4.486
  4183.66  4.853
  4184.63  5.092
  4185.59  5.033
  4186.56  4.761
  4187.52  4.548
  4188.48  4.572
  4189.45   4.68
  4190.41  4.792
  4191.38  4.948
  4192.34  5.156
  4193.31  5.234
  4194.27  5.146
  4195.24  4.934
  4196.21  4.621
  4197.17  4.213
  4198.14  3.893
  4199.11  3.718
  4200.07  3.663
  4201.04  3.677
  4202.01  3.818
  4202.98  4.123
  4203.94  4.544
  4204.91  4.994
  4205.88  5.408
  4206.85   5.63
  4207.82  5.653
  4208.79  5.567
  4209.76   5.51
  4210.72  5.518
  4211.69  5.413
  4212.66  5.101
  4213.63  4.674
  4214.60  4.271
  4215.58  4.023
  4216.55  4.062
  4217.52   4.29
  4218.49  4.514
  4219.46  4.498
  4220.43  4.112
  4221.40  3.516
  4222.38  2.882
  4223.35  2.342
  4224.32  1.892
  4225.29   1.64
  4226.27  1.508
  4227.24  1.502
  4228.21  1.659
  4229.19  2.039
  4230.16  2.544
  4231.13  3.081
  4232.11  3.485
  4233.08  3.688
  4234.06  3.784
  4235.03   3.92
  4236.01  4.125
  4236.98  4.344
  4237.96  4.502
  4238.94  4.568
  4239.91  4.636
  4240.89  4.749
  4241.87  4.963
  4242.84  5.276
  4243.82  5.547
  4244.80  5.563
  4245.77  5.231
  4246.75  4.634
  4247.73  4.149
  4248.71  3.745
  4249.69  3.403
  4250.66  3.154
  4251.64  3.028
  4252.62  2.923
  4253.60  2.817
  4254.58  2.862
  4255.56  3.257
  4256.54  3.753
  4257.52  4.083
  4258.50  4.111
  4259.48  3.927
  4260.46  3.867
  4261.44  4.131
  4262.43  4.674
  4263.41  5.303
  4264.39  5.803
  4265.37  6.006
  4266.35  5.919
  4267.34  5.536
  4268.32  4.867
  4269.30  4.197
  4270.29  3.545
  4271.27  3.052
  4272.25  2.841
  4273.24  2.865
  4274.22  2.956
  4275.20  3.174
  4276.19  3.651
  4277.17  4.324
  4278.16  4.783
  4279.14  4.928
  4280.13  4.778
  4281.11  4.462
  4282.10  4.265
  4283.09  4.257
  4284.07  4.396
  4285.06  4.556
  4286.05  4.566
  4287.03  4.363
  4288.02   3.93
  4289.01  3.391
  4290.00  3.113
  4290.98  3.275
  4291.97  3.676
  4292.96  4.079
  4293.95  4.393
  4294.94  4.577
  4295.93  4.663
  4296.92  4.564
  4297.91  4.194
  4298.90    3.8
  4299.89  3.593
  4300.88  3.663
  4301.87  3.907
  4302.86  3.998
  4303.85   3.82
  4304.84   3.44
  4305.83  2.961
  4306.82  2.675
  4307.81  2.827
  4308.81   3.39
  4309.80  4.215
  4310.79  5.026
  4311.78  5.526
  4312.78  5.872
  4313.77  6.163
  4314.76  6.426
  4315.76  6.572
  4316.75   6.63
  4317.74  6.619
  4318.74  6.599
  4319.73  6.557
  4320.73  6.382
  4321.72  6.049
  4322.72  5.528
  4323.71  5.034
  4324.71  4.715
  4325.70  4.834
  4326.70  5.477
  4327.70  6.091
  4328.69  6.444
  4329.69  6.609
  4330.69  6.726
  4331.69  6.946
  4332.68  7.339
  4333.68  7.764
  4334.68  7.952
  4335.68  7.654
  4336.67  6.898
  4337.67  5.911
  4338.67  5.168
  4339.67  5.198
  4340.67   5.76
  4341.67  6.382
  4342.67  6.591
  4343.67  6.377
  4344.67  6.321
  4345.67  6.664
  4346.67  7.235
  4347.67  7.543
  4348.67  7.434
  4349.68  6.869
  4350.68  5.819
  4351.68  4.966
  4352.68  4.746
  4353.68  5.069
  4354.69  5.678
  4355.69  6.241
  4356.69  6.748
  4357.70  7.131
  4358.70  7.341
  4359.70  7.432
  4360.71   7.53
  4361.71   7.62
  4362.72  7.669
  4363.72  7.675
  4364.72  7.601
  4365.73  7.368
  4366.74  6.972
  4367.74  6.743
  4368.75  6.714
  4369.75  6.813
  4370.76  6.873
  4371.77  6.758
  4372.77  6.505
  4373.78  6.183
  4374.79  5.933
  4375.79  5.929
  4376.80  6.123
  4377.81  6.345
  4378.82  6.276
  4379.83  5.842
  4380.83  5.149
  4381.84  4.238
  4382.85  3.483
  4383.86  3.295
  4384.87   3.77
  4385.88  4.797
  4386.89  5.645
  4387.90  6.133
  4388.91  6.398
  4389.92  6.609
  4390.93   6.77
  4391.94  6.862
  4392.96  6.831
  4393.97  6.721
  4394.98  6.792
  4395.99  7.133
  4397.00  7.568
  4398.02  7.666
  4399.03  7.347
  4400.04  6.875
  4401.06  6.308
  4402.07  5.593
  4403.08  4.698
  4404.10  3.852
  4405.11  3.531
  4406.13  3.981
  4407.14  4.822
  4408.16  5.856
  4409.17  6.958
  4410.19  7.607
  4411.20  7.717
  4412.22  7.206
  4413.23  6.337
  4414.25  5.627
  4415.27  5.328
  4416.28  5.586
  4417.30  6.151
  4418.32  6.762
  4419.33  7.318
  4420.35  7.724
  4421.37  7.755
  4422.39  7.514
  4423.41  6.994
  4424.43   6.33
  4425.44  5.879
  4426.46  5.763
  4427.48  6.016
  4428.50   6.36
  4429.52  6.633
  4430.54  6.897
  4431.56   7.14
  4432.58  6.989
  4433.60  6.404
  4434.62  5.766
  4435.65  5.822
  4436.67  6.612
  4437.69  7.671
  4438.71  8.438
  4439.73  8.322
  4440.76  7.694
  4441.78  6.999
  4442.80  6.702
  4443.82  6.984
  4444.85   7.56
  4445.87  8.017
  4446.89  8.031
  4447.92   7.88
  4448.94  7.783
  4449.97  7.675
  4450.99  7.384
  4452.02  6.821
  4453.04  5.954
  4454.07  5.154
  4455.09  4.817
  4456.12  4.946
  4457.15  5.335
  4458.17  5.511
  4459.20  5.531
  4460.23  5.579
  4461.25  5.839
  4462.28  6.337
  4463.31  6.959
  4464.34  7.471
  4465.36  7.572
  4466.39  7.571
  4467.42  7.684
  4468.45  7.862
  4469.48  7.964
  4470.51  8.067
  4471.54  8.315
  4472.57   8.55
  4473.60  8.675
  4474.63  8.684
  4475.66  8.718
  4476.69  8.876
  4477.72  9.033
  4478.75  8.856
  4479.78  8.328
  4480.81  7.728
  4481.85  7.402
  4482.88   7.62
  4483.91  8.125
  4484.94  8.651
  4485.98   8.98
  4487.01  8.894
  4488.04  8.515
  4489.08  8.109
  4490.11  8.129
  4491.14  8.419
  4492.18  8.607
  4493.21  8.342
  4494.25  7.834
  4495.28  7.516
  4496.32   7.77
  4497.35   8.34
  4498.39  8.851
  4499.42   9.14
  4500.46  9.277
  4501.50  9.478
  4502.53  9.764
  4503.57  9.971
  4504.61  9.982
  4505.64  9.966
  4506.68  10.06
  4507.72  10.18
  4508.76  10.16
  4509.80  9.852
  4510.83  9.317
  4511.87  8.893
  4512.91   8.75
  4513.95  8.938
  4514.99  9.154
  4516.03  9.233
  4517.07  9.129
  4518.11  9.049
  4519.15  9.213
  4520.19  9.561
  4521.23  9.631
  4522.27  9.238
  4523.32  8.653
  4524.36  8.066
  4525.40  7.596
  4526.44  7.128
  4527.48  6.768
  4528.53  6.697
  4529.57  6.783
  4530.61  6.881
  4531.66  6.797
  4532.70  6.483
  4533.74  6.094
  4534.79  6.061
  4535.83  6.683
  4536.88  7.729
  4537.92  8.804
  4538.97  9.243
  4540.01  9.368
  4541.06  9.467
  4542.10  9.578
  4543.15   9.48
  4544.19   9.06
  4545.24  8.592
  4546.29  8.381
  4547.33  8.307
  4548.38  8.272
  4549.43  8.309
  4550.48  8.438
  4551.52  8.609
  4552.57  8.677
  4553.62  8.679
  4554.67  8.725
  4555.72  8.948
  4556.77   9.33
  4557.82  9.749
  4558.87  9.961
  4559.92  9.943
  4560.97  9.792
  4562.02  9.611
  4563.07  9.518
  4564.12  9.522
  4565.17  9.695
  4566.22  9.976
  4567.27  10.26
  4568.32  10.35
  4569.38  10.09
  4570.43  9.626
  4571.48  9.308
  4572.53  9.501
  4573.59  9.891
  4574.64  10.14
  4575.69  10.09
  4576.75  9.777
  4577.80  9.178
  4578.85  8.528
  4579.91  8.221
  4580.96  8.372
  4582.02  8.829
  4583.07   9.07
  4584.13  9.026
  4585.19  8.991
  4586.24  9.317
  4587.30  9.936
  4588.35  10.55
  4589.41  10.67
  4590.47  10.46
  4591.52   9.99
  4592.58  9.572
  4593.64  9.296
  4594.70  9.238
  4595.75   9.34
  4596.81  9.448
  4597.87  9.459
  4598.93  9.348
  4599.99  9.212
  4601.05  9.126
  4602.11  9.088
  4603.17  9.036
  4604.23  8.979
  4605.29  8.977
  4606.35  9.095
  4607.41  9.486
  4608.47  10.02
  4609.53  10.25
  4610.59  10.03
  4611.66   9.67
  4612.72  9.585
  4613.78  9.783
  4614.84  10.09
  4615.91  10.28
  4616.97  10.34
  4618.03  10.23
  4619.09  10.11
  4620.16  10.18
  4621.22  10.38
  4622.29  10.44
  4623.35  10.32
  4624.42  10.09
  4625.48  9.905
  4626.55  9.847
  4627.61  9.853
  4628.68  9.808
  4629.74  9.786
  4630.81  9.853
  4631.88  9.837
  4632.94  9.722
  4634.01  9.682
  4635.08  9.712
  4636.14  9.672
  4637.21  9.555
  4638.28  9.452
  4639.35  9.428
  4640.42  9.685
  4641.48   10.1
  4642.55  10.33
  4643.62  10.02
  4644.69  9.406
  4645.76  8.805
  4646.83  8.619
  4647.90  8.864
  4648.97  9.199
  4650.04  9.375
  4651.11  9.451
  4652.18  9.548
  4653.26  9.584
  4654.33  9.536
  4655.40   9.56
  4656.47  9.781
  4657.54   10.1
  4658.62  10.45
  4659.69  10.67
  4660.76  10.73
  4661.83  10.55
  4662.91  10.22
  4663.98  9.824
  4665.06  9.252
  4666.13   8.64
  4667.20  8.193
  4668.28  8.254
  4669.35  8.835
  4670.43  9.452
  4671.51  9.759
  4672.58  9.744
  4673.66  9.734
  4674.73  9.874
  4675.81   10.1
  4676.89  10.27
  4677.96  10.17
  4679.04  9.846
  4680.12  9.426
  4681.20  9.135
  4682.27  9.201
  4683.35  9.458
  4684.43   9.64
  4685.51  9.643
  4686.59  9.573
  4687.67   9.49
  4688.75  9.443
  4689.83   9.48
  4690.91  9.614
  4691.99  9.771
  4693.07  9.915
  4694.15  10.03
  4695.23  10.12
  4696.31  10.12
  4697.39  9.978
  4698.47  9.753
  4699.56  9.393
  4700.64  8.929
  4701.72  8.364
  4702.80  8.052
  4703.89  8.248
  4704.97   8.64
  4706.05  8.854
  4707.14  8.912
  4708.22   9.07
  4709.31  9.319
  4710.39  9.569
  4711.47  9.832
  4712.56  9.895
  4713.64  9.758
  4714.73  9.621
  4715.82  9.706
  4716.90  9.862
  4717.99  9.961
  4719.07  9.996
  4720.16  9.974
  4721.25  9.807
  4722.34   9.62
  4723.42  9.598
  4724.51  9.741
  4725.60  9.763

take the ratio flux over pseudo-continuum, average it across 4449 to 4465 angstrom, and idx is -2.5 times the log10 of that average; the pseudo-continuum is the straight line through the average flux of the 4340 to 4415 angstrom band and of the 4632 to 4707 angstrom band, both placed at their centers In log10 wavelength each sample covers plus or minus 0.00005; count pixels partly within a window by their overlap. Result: 0.16 mag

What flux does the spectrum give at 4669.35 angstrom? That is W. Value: 8.835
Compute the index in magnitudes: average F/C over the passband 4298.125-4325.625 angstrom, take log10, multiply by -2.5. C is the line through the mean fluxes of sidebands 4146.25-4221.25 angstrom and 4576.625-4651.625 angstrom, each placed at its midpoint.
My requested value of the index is 0.25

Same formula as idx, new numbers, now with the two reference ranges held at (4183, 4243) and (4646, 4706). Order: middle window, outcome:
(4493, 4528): -0.18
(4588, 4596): -0.16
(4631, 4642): -0.07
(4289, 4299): 0.27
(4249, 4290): 0.19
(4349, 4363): -0.11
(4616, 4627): -0.15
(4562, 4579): -0.17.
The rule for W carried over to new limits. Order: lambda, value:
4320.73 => 6.382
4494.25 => 7.834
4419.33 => 7.318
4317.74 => 6.619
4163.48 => 5.358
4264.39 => 5.803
